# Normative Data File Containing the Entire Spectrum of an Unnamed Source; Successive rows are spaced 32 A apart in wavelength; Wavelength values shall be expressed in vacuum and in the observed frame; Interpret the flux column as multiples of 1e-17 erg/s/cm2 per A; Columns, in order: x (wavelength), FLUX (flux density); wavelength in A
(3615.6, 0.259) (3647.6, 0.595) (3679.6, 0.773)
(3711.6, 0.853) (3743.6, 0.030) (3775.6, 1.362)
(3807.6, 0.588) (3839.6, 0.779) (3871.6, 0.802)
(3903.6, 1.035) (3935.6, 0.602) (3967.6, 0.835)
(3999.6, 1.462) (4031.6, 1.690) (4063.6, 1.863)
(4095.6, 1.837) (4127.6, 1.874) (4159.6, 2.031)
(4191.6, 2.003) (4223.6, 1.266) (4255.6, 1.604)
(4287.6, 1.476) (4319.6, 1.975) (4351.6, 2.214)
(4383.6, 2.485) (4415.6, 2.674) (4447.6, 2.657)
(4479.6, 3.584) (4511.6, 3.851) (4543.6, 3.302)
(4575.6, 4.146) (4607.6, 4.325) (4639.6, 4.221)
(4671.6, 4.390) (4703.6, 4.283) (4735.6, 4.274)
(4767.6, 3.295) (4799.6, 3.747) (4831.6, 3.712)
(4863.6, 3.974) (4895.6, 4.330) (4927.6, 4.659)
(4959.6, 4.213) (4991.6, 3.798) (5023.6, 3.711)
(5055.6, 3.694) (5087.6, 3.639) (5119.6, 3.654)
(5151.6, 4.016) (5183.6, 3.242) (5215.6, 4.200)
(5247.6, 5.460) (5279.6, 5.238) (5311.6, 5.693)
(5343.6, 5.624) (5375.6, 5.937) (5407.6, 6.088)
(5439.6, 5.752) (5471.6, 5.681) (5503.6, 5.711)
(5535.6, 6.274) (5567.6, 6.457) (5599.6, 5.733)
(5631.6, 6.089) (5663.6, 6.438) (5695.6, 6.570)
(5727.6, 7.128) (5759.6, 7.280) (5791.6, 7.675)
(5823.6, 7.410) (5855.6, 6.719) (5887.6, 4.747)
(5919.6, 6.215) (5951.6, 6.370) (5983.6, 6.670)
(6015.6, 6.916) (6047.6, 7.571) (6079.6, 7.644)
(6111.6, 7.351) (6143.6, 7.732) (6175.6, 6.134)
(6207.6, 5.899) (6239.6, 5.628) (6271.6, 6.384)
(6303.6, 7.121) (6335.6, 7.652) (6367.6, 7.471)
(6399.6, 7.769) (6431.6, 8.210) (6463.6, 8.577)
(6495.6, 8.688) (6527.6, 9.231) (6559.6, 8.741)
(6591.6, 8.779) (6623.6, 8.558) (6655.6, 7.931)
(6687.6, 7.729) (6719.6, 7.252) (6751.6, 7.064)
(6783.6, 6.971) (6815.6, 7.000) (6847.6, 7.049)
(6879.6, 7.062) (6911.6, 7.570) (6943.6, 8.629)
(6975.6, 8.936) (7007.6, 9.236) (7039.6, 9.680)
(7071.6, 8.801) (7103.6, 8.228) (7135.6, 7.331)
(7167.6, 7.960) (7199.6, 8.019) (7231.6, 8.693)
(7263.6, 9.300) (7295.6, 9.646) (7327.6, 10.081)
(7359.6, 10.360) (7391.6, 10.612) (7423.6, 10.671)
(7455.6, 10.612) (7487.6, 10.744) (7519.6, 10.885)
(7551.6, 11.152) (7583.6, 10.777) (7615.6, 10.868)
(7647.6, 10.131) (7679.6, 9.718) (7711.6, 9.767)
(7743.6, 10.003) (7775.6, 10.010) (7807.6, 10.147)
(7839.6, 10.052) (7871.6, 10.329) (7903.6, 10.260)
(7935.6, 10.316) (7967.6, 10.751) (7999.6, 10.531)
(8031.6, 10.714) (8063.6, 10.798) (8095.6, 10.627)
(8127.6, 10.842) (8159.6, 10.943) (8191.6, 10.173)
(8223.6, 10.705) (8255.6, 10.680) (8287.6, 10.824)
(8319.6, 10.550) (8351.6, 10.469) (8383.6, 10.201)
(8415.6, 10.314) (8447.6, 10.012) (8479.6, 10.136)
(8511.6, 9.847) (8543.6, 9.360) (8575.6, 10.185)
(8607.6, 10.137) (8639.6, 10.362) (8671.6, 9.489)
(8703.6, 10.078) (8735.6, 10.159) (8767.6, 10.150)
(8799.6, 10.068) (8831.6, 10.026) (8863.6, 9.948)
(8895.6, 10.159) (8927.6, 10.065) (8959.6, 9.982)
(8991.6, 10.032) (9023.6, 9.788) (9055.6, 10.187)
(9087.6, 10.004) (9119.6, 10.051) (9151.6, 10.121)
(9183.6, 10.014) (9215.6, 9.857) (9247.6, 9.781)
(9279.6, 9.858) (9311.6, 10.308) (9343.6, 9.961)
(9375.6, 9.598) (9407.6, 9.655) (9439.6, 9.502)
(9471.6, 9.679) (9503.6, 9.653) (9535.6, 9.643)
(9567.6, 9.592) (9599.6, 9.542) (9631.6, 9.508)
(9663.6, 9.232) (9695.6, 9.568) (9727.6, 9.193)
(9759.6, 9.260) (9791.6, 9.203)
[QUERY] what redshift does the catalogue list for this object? 0.00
